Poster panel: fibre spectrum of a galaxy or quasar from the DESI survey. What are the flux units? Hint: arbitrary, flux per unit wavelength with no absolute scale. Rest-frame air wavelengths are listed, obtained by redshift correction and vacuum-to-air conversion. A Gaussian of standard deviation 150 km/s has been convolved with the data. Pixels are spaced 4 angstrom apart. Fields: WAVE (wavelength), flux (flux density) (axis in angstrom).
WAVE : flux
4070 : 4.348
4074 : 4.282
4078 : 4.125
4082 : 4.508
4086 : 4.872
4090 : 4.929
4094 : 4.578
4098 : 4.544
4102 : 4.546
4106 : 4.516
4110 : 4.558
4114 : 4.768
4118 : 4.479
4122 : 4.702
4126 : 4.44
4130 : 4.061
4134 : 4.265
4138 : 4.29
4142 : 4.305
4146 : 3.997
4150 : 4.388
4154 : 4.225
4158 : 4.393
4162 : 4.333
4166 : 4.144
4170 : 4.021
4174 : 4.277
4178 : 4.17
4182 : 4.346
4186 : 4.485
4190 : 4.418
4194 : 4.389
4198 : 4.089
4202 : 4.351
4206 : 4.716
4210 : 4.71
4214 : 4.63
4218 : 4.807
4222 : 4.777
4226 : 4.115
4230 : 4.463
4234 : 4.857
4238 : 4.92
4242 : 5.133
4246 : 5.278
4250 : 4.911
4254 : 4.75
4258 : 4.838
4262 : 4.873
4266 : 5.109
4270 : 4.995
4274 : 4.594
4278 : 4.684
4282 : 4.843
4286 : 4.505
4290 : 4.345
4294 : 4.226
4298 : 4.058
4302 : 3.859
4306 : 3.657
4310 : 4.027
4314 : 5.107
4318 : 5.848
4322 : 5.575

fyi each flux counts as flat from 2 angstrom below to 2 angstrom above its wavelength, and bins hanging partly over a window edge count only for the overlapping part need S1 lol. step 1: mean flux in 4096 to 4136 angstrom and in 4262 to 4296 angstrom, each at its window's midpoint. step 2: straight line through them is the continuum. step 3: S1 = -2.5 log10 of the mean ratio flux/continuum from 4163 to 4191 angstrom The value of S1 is 0.07 mag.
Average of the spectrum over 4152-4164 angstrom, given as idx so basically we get 4.32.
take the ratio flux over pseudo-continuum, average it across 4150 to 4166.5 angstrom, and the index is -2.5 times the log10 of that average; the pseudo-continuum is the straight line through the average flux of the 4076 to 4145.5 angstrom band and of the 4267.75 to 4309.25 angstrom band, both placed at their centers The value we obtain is 0.04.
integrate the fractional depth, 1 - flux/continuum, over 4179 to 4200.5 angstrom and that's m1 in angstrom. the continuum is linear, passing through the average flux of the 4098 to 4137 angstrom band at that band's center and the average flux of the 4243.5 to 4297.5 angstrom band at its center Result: 1.26 angstrom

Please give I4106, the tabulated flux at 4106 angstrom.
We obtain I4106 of 4.516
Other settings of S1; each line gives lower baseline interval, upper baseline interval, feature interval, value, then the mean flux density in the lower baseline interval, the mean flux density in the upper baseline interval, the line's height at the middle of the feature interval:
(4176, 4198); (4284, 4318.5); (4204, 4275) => -0.11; 4.34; 4.34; 4.34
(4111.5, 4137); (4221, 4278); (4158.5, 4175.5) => 0.09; 4.45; 4.83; 4.58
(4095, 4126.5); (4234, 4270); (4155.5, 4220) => 0.09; 4.58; 4.97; 4.79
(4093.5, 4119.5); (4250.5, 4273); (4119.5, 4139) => 0.06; 4.57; 4.9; 4.62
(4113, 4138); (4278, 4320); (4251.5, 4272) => -0.11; 4.43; 4.46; 4.45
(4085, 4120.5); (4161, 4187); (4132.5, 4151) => 0.05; 4.64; 4.24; 4.42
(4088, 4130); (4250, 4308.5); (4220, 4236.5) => 0.00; 4.58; 4.53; 4.55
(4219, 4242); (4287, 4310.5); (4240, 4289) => -0.12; 4.68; 4.05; 4.36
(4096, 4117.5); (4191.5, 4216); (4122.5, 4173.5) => 0.07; 4.58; 4.48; 4.54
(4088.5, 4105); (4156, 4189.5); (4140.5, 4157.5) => 0.04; 4.63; 4.28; 4.39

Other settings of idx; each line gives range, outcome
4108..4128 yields 4.59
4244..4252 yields 5.09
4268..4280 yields 4.76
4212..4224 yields 4.74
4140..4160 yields 4.26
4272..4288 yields 4.66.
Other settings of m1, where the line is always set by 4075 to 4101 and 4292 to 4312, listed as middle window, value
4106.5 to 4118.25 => -0.3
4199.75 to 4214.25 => -1.2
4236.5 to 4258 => -4.5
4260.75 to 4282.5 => -4.3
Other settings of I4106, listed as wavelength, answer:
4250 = 4.911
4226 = 4.115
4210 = 4.71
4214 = 4.63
